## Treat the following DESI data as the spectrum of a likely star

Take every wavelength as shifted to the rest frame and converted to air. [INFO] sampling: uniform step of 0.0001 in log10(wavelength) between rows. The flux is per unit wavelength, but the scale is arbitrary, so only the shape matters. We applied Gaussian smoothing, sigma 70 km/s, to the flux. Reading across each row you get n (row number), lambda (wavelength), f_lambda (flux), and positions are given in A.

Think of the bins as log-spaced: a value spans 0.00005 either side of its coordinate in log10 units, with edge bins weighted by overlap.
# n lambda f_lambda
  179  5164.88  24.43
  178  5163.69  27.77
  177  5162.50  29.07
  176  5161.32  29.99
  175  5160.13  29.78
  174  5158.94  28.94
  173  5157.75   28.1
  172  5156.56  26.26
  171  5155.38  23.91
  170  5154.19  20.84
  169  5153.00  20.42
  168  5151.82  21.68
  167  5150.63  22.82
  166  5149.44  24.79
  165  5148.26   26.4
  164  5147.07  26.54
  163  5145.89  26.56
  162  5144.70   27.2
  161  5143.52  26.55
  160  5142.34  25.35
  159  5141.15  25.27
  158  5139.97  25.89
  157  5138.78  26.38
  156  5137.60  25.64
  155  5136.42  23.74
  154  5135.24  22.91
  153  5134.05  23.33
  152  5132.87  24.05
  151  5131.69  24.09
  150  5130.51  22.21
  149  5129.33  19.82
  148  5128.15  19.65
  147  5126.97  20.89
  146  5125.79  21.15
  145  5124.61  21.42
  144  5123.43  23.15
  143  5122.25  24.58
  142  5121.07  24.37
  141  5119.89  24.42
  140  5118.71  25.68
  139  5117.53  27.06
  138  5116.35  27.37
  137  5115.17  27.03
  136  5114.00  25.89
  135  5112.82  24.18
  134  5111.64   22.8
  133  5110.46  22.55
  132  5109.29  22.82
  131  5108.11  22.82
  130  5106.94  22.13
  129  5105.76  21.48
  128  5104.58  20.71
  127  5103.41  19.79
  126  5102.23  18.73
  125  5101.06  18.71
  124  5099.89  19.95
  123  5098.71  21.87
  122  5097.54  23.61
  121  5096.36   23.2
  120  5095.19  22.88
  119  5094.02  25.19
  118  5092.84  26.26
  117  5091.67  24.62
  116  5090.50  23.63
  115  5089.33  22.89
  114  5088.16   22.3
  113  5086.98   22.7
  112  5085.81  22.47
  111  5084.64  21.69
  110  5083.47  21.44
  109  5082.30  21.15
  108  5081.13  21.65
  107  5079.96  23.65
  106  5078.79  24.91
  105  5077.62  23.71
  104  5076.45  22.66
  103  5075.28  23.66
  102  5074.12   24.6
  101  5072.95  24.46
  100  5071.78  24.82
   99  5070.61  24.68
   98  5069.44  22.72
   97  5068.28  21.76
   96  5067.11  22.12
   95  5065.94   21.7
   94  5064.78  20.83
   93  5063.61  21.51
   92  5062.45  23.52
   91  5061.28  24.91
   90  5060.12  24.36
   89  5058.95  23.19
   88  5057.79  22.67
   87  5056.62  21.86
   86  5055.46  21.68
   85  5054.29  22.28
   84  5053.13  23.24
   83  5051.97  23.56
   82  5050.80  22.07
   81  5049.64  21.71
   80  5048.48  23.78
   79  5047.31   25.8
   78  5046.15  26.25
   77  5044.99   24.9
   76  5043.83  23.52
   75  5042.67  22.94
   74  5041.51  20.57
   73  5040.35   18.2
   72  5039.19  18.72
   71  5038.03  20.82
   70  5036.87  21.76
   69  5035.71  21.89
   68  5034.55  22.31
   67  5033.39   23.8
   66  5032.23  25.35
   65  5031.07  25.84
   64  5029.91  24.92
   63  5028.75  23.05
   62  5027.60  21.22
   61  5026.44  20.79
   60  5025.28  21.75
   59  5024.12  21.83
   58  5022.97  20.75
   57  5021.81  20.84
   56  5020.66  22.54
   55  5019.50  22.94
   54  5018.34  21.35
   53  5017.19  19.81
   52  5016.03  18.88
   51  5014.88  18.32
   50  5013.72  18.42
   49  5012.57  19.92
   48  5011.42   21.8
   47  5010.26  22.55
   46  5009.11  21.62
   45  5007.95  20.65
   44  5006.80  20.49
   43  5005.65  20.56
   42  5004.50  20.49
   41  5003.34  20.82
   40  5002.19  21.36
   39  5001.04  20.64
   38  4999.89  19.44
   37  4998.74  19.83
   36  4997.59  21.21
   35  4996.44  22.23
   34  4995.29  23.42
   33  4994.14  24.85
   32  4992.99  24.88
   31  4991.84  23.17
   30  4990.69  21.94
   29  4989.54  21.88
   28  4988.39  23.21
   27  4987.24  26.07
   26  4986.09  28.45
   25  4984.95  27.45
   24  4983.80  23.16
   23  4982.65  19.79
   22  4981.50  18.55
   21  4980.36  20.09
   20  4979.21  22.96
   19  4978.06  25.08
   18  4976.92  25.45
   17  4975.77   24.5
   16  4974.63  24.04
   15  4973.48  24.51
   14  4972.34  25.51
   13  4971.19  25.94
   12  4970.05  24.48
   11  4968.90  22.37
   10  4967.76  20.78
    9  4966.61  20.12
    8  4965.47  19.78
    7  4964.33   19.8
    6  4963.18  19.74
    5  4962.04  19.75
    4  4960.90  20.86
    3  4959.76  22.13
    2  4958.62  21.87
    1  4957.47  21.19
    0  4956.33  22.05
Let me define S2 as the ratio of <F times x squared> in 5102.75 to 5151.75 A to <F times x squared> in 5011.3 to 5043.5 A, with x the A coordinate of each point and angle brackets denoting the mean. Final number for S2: 1.16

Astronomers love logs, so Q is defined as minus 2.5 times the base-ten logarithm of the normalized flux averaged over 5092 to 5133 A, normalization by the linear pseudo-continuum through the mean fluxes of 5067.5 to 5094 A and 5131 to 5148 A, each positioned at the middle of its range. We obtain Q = 0.07 mag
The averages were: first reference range 23.3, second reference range 25.3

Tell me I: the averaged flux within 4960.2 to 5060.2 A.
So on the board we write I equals 22.2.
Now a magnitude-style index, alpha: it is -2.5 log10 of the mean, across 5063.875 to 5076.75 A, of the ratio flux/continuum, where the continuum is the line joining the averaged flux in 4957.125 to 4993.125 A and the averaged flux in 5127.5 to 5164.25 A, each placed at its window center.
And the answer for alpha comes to 0.04 mag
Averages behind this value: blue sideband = 22.8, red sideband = 25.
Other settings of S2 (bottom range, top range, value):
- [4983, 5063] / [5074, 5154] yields 1.09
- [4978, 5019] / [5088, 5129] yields 1.10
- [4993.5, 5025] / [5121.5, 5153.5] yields 1.19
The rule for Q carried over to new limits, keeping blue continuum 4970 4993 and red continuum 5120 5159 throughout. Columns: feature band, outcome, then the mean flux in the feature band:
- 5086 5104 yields 0.07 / 22.4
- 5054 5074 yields 0.05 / 22.9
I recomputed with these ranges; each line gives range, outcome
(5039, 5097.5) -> 23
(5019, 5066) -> 22.6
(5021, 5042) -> 21.9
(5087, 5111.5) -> 22.3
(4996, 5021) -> 20.7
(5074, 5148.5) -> 23.5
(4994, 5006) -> 21.2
